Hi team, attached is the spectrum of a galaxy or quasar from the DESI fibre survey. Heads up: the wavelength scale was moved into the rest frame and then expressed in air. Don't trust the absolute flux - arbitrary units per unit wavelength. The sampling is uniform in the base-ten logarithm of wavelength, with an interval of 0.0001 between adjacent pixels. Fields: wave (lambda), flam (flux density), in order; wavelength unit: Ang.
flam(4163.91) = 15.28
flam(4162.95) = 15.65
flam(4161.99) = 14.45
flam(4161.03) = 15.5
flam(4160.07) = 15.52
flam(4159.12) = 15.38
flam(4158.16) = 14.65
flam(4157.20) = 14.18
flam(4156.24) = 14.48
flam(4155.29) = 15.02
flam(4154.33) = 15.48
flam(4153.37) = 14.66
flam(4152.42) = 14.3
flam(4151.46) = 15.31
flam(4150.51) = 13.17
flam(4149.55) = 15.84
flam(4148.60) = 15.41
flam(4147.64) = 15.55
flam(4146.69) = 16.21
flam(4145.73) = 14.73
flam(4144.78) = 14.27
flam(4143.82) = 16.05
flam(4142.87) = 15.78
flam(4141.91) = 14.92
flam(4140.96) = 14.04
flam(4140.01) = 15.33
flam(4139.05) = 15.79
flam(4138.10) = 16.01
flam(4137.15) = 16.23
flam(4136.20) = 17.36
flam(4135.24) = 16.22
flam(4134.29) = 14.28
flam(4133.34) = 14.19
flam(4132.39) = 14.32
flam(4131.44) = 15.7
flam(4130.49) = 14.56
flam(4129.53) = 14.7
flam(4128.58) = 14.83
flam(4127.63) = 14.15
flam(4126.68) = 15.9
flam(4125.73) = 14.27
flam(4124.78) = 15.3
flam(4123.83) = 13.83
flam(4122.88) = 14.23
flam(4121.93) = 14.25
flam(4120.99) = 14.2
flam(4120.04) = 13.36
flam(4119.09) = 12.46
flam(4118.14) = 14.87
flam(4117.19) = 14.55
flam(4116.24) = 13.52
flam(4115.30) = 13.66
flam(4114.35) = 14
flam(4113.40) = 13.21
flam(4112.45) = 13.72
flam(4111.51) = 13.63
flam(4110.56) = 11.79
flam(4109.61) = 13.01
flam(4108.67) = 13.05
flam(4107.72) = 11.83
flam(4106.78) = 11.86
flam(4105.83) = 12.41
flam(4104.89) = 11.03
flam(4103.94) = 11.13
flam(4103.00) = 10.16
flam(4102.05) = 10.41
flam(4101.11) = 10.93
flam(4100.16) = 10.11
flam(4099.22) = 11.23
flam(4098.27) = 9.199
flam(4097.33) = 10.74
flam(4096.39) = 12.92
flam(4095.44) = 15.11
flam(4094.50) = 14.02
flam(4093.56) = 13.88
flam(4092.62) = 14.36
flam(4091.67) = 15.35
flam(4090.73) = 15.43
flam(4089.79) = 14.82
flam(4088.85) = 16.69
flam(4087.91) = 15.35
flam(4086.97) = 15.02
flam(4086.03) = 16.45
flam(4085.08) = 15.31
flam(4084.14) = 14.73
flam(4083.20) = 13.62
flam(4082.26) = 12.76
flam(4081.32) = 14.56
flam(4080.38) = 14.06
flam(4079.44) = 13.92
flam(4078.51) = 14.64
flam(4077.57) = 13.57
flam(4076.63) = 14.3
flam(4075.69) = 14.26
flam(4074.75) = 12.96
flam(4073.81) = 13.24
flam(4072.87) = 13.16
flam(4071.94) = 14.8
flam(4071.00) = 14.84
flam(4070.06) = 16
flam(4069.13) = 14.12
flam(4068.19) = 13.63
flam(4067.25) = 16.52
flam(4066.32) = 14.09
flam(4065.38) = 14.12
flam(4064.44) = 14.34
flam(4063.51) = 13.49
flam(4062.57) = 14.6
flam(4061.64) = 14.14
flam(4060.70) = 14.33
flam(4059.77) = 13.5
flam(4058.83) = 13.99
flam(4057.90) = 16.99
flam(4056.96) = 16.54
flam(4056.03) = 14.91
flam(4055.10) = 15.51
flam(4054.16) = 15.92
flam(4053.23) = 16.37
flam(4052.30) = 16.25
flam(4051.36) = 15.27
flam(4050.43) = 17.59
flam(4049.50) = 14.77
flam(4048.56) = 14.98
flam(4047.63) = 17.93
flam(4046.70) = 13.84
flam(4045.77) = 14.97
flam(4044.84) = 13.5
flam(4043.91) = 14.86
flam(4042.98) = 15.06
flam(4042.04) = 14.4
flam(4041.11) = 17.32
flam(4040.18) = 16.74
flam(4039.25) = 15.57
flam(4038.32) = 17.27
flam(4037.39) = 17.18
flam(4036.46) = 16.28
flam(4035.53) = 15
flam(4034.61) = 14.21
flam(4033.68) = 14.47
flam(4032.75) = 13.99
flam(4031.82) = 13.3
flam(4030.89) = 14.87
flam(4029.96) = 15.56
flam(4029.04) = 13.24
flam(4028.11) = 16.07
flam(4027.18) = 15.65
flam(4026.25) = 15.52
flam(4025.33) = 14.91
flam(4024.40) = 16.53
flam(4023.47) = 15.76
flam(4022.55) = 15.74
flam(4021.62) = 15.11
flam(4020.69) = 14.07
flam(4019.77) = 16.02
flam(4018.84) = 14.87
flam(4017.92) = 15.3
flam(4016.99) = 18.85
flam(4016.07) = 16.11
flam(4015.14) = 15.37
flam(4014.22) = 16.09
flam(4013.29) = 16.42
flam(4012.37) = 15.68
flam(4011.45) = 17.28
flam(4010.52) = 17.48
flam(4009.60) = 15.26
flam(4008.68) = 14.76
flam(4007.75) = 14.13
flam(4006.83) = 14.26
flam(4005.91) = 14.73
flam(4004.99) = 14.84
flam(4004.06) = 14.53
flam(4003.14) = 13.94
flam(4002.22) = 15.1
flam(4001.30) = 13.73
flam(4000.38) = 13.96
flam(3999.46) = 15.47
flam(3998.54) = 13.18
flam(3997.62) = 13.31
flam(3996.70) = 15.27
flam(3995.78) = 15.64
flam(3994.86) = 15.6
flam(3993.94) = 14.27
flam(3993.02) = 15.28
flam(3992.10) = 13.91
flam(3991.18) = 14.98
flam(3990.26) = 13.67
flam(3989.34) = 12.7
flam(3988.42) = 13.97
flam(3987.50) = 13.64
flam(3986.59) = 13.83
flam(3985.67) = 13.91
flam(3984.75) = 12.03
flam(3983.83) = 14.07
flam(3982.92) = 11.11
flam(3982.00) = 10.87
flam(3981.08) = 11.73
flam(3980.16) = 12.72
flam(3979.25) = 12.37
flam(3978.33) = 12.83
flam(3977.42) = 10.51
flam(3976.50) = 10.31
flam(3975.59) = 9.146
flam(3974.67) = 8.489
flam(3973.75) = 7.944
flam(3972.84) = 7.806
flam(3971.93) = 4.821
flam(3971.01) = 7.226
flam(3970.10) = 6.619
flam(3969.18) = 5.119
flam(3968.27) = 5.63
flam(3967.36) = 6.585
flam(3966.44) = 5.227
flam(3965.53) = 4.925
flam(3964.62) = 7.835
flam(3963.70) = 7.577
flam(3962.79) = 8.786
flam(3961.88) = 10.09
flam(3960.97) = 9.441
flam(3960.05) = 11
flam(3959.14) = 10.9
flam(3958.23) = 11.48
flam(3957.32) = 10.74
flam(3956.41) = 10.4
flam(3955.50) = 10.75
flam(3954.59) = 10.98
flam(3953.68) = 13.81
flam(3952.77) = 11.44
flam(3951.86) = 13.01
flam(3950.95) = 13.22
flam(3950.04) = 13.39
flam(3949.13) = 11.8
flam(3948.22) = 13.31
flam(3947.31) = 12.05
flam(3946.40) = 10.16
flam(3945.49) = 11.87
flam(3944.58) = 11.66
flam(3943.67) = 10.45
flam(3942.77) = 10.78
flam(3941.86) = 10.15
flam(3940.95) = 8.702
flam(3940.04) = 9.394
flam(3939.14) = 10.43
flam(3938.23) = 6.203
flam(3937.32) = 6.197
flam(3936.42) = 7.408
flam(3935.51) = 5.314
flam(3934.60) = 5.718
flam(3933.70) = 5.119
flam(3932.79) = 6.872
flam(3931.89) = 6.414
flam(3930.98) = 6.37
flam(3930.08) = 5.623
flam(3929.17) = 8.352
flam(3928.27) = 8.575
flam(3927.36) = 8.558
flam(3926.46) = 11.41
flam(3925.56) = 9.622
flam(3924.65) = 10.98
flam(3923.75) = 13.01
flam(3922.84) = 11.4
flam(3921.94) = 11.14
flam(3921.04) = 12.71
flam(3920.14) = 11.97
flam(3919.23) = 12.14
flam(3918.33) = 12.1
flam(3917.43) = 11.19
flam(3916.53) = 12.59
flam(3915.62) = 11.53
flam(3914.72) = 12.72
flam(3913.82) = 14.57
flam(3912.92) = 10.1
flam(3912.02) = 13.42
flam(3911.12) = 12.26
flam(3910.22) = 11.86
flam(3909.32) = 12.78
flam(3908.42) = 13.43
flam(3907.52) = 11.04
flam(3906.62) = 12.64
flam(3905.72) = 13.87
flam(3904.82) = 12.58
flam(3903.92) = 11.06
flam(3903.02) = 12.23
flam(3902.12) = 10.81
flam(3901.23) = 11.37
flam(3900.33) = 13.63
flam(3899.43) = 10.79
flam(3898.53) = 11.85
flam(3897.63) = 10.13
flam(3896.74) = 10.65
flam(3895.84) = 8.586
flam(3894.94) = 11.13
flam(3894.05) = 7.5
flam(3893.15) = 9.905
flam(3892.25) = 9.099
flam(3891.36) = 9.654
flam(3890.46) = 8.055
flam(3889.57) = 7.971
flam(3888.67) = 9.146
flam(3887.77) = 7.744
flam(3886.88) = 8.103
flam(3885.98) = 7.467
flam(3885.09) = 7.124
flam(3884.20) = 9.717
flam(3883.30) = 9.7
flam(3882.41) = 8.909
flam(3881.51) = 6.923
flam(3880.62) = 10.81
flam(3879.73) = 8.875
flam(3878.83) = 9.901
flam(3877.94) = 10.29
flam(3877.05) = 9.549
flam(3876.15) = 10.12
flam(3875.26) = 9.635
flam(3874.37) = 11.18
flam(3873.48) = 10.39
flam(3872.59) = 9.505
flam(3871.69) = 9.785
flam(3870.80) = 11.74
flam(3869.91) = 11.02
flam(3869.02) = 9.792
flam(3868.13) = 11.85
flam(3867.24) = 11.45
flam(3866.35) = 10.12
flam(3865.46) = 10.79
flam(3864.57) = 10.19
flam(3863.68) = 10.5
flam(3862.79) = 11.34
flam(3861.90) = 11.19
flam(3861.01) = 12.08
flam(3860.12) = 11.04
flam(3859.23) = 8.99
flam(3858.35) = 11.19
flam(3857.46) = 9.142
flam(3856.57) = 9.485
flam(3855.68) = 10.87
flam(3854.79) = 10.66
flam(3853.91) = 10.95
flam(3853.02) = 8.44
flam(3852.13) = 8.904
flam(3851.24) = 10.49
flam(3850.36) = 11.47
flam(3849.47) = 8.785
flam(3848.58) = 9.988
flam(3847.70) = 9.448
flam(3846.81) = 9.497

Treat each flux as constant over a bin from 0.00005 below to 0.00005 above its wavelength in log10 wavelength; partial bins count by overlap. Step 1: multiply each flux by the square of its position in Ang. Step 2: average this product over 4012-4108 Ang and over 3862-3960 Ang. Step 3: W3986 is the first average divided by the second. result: 1.51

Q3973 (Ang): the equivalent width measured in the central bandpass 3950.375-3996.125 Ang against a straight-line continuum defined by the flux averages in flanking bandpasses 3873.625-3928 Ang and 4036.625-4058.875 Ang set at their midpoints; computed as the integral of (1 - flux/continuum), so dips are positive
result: 8.4 Ang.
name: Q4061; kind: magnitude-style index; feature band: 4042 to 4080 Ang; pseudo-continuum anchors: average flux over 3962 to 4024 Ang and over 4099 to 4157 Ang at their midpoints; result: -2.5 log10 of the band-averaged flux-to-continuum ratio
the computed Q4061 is -0.109 mag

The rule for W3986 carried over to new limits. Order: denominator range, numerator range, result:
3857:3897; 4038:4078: 1.68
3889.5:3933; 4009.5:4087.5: 1.50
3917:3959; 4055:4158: 1.53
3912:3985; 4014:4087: 1.60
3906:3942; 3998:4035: 1.58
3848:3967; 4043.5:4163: 1.55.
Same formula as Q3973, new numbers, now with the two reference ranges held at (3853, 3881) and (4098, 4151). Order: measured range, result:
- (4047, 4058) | -2.63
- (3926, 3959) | 5.13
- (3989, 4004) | -2.74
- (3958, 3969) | 3.36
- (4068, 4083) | -0.93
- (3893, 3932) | -0.26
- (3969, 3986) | 2.71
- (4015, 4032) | -3.95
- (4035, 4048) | -2.96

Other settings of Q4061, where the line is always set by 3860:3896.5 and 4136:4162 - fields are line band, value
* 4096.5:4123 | 0.161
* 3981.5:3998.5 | -0.149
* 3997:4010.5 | -0.181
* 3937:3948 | 0.113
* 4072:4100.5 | 0.002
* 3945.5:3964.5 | 0.010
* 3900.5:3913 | -0.182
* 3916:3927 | -0.102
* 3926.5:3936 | 0.487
